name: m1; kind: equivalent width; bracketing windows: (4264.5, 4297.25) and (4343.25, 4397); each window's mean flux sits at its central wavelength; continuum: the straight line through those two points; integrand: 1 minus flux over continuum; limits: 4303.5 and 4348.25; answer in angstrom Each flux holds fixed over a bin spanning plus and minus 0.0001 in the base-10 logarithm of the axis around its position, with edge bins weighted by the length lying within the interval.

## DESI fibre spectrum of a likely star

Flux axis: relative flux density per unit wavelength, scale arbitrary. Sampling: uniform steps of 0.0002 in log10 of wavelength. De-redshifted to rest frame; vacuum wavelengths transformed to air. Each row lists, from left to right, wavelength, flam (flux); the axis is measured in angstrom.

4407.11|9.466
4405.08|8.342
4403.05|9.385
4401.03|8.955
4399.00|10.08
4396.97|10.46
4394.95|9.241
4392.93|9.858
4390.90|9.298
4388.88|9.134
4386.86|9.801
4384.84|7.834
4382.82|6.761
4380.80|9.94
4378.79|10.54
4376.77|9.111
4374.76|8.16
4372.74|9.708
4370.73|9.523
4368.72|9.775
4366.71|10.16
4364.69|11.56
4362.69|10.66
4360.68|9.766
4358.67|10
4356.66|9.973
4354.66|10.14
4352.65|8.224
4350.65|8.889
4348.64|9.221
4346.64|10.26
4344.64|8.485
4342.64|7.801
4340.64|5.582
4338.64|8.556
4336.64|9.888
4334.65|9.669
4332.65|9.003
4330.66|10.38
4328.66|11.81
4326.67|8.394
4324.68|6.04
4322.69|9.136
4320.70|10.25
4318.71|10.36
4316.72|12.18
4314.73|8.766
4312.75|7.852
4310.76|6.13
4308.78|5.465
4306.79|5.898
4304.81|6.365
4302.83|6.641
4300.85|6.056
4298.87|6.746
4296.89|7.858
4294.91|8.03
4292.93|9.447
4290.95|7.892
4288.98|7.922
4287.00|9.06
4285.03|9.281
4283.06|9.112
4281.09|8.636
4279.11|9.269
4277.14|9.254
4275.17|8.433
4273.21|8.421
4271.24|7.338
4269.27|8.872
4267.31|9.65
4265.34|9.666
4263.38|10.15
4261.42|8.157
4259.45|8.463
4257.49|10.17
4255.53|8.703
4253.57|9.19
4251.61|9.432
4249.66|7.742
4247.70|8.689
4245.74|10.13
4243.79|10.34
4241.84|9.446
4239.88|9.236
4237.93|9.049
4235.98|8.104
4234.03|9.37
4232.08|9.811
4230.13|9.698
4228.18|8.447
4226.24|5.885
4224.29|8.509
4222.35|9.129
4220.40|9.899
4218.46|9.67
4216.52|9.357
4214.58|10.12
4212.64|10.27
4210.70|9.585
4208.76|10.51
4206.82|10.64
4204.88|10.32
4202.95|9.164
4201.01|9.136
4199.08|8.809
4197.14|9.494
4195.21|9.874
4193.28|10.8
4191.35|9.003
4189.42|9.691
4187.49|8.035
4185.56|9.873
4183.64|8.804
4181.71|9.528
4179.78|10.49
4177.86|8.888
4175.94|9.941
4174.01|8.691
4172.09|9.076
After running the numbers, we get 2.7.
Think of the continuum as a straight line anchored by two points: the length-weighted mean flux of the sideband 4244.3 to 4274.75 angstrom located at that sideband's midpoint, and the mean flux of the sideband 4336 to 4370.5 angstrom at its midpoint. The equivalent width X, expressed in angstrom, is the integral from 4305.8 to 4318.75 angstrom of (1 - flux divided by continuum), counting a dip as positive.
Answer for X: 1.8 angstrom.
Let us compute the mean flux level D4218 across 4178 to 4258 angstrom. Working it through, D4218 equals 9.36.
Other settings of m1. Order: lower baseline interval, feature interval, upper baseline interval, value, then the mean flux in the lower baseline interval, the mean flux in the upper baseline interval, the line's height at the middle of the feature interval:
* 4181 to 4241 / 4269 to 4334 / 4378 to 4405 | 6.6 angstrom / 9.35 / 9.29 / 9.32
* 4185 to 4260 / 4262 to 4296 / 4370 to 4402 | 1.7 angstrom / 9.33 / 9.27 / 9.31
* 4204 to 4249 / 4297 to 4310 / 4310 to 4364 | 4.1 angstrom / 9.38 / 9.19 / 9.25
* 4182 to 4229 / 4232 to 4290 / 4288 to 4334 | -1.7 angstrom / 9.38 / 8.21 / 8.77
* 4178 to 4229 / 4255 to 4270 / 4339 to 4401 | 0.2 angstrom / 9.42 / 9.32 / 9.38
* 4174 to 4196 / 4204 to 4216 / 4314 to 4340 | -0.9 angstrom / 9.5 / 9.52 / 9.5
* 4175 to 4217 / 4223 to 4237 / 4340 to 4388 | 1.5 angstrom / 9.66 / 9.27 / 9.58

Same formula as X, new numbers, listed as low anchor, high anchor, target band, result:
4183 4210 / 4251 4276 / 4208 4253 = 0.23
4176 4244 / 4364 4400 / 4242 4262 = 0.60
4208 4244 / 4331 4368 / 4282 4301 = 2.19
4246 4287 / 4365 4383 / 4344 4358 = 0.05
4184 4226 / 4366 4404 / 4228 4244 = 0.40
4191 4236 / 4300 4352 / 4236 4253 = -0.06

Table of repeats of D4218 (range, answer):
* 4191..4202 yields 9.54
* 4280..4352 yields 8.42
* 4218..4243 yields 8.94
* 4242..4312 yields 8.37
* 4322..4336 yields 9.23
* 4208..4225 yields 9.68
